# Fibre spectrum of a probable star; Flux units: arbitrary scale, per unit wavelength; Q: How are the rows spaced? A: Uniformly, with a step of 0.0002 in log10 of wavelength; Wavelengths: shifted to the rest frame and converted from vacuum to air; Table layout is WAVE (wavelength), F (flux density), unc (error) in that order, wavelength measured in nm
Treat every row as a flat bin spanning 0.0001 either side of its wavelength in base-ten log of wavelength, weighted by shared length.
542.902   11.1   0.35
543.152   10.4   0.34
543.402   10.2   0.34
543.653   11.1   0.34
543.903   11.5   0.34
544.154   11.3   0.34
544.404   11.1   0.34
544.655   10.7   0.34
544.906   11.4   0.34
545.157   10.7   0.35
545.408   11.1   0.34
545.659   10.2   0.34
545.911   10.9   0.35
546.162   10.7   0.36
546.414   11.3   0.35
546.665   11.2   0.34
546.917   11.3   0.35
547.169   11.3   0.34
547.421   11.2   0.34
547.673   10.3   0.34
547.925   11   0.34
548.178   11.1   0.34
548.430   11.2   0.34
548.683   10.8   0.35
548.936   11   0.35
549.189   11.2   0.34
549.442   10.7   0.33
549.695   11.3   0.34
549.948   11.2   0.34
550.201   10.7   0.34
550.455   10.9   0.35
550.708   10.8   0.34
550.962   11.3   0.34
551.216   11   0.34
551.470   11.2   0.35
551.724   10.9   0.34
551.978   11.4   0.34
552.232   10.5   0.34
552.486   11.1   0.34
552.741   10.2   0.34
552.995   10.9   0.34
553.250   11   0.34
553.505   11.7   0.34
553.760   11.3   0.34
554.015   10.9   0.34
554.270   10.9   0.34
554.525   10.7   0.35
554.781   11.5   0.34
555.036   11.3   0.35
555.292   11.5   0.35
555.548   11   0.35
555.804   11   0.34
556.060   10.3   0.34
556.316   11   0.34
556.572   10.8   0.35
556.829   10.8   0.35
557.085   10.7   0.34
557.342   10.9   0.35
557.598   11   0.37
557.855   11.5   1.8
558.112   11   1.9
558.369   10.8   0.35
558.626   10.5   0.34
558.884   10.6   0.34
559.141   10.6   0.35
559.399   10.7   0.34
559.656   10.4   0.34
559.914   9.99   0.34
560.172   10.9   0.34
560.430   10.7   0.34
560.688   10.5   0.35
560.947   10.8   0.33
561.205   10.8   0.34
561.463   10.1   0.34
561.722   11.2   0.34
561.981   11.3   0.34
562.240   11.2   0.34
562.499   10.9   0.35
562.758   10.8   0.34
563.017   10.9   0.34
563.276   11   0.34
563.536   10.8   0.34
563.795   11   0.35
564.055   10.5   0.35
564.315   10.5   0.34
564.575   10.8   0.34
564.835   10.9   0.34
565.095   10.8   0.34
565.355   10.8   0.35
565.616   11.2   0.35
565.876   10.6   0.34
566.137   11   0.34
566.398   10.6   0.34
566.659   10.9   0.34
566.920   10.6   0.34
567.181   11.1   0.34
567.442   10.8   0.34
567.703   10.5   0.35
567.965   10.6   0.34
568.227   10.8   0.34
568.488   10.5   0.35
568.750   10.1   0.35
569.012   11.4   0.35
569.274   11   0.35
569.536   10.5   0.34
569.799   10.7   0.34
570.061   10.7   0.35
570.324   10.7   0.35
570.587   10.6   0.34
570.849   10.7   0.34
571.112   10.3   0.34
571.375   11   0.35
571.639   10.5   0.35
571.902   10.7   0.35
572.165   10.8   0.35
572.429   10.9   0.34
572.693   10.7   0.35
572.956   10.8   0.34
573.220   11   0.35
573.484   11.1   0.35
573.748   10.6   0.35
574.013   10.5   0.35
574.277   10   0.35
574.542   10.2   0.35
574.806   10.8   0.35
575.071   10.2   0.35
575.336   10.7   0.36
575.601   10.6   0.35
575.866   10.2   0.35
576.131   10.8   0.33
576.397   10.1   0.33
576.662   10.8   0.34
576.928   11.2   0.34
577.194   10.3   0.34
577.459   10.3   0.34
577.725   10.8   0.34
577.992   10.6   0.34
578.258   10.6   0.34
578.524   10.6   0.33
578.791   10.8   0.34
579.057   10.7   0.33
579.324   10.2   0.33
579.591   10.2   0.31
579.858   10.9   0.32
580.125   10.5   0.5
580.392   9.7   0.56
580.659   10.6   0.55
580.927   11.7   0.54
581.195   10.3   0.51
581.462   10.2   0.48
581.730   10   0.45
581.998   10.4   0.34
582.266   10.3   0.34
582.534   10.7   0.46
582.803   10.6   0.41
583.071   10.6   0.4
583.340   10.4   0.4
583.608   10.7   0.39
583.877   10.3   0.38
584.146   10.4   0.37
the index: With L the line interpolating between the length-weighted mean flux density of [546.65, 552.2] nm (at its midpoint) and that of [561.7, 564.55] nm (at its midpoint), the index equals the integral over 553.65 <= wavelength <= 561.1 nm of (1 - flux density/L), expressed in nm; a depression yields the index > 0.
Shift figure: 0.08 nm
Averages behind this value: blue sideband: 11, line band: 10.8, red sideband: 10.9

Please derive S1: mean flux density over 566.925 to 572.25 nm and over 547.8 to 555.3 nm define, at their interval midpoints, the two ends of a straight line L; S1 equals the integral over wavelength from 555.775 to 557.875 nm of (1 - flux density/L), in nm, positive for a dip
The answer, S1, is 0.02 nm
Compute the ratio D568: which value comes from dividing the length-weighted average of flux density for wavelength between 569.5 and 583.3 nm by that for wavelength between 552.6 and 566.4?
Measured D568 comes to 1.0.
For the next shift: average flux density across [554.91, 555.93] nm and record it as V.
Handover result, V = 11.2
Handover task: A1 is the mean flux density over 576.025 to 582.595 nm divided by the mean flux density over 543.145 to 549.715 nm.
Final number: 0.96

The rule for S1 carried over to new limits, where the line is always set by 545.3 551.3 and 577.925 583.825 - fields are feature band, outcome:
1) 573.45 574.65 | 0.020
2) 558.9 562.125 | 0.042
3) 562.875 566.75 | -0.027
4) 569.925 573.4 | -0.027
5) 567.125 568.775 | 0.009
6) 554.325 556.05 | -0.033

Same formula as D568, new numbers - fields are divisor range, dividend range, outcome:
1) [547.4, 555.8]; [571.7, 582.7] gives 0.96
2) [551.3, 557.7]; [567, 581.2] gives 0.97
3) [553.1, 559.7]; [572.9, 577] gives 0.97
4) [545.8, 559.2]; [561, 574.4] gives 0.98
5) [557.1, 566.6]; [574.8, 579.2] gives 0.98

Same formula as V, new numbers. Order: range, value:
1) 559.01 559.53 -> 10.7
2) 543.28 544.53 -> 11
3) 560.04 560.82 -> 10.7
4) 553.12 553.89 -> 11.3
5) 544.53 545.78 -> 10.8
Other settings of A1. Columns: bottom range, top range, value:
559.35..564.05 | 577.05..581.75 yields 0.98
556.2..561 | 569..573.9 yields 1.00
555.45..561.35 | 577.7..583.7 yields 0.98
